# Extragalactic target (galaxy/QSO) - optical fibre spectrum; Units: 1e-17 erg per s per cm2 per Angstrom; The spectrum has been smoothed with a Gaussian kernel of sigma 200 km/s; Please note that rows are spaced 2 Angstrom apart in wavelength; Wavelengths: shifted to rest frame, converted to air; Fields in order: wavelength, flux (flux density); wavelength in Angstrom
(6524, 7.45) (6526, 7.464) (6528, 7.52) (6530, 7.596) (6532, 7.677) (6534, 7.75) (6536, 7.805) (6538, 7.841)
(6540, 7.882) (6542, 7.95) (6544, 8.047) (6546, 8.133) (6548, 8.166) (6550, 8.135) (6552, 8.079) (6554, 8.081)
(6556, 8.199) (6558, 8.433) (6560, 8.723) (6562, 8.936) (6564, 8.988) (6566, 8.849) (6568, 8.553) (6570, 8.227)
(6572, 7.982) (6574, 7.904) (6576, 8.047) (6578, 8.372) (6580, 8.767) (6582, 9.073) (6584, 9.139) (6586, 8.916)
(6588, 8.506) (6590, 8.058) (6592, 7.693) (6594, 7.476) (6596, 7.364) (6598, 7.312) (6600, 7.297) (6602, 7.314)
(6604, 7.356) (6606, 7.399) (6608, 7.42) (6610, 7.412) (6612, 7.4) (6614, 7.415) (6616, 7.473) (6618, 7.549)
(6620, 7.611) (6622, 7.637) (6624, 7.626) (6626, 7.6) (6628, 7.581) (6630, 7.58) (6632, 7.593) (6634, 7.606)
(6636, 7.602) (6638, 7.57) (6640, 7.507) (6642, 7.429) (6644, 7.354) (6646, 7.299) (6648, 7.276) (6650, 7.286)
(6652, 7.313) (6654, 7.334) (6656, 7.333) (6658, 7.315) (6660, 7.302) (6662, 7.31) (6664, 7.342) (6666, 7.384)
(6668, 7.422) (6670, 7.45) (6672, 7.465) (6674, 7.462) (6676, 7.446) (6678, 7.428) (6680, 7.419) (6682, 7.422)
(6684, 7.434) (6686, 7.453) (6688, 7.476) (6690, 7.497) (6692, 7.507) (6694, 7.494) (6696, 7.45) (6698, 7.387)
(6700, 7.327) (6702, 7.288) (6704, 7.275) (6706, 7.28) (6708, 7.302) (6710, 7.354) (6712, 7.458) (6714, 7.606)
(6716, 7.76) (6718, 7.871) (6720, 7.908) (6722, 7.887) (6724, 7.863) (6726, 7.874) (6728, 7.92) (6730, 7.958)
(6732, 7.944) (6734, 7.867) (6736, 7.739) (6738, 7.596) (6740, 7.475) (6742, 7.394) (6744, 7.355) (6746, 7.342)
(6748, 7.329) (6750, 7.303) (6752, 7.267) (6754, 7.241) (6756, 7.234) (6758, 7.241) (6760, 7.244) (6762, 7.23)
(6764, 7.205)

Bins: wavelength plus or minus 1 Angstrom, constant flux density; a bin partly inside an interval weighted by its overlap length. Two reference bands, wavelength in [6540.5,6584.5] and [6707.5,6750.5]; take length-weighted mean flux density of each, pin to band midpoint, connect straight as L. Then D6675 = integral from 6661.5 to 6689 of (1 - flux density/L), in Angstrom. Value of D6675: 1.6 Angstrom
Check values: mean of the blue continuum 8.38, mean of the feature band 7.42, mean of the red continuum 7.65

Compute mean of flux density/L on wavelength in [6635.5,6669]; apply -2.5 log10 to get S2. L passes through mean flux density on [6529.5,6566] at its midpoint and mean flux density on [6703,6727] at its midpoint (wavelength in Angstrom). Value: 0.06 mag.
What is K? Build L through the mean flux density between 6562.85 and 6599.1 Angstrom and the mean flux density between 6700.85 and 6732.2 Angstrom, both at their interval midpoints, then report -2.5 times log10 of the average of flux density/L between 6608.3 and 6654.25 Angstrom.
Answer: 0.080 mag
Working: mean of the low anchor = 8.29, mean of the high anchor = 7.65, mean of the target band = 7.48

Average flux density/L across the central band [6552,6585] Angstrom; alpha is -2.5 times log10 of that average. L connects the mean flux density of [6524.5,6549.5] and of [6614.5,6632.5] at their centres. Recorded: -0.10 mag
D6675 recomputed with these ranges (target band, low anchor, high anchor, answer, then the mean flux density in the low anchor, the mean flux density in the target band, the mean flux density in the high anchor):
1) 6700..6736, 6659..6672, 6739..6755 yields -1.5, 7.38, 7.66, 7.34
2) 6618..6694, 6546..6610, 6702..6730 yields 3.9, 8.14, 7.45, 7.64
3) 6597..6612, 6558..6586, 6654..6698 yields 1.6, 8.59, 7.36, 7.42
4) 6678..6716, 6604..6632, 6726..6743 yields 1.2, 7.51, 7.42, 7.74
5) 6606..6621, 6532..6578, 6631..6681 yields 0.5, 8.21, 7.46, 7.41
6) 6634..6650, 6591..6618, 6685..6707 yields -0.1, 7.42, 7.44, 7.4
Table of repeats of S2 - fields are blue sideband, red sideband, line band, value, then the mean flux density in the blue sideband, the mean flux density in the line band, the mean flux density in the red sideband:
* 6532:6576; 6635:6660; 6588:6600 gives 0.031 mag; 8.21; 7.63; 7.38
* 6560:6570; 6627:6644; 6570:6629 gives 0.047 mag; 8.76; 7.82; 7.55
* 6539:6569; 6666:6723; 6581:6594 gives -0.045 mag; 8.34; 8.48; 7.48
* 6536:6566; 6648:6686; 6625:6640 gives 0.008 mag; 8.26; 7.58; 7.38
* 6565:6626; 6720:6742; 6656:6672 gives 0.069 mag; 7.9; 7.37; 7.8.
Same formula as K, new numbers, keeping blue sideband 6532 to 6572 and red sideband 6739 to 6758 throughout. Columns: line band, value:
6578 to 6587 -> -0.105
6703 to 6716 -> 0.014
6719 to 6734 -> -0.068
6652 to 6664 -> 0.061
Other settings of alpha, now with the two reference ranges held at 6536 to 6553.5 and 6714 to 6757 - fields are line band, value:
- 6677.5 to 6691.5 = 0.040 mag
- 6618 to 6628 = 0.035 mag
